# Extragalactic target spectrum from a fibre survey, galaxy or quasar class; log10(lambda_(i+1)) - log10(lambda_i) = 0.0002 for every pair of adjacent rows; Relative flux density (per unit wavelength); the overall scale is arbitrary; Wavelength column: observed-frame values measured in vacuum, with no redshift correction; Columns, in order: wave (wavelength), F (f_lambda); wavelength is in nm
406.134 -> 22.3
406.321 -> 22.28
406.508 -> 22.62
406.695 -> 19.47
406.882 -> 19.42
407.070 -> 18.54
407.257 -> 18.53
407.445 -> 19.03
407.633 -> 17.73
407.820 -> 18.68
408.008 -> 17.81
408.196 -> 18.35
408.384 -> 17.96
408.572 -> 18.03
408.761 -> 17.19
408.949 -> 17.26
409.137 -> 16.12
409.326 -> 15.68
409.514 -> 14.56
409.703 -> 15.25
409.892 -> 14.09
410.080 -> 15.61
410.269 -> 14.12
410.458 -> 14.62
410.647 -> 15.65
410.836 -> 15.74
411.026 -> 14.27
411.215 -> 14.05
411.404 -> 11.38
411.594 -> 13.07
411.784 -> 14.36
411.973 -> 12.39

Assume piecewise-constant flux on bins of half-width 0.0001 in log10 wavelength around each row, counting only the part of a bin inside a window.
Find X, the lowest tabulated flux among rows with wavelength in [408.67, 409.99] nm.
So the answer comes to 14.09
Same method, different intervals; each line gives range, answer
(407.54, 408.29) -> 17.73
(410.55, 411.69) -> 11.38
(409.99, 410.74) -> 14.12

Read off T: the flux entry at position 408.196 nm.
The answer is 18.35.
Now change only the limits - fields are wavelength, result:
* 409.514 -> 14.56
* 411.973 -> 12.39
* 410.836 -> 15.74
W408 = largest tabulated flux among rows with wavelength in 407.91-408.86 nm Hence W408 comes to 18.35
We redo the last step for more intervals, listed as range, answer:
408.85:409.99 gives 17.26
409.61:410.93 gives 15.74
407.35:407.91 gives 19.03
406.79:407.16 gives 19.42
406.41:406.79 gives 22.62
